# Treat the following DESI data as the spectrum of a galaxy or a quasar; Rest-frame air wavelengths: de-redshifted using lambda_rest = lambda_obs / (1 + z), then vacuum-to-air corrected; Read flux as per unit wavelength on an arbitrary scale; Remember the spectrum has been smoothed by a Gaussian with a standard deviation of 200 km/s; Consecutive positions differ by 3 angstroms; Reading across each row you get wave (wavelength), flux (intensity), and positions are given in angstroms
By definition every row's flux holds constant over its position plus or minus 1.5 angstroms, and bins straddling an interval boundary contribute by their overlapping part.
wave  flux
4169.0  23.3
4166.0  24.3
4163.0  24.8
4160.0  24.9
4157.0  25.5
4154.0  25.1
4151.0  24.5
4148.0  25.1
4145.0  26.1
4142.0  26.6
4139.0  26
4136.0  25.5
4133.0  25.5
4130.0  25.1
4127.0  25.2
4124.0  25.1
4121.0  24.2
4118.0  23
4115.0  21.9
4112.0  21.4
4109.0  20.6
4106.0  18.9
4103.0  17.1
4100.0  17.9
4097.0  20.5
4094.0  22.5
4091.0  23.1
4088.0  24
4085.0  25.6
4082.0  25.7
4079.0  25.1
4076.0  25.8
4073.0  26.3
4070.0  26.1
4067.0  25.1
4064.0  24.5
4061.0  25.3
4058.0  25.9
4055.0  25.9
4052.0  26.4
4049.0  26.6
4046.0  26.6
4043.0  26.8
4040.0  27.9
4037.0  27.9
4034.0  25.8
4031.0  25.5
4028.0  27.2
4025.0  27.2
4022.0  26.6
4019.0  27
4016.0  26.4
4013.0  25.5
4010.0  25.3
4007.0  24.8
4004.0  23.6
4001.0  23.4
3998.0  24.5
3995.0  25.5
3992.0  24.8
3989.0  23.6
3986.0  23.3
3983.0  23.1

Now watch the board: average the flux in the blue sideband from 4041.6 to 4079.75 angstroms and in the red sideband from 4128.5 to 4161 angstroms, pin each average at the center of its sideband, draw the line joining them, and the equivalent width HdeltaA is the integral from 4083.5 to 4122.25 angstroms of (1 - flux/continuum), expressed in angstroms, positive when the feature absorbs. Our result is 6.2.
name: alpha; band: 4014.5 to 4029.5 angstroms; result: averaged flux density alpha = 26.9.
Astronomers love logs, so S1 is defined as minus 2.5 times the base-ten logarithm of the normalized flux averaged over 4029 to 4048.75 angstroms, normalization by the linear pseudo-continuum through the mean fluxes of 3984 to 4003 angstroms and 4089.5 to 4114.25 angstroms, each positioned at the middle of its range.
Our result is -0.19 mag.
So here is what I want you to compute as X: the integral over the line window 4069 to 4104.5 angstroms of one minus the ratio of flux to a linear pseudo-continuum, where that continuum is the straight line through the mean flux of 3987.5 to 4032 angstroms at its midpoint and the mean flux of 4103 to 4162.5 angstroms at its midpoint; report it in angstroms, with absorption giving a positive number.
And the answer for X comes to 1.9 angstroms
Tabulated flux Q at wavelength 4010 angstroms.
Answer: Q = 25.3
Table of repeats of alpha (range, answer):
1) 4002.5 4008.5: 24.2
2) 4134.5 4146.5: 26.1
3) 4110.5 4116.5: 21.6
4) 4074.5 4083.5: 25.5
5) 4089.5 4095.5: 22.8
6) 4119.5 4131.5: 24.9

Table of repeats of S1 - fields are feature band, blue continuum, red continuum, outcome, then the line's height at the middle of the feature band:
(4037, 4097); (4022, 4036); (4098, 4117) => -0.101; 23.2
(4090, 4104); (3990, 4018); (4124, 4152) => 0.243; 25.3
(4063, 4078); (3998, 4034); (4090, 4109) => -0.167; 21.9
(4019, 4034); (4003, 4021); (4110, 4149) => -0.049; 25.4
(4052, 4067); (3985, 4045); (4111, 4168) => -0.006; 25.3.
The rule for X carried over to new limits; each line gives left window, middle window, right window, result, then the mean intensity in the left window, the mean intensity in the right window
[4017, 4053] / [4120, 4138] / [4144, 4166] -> 0.2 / 26.8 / 25.1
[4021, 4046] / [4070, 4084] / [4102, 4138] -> -0.5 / 26.9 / 22.9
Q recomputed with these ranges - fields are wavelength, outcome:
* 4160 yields 24.9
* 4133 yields 25.5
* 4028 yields 27.2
